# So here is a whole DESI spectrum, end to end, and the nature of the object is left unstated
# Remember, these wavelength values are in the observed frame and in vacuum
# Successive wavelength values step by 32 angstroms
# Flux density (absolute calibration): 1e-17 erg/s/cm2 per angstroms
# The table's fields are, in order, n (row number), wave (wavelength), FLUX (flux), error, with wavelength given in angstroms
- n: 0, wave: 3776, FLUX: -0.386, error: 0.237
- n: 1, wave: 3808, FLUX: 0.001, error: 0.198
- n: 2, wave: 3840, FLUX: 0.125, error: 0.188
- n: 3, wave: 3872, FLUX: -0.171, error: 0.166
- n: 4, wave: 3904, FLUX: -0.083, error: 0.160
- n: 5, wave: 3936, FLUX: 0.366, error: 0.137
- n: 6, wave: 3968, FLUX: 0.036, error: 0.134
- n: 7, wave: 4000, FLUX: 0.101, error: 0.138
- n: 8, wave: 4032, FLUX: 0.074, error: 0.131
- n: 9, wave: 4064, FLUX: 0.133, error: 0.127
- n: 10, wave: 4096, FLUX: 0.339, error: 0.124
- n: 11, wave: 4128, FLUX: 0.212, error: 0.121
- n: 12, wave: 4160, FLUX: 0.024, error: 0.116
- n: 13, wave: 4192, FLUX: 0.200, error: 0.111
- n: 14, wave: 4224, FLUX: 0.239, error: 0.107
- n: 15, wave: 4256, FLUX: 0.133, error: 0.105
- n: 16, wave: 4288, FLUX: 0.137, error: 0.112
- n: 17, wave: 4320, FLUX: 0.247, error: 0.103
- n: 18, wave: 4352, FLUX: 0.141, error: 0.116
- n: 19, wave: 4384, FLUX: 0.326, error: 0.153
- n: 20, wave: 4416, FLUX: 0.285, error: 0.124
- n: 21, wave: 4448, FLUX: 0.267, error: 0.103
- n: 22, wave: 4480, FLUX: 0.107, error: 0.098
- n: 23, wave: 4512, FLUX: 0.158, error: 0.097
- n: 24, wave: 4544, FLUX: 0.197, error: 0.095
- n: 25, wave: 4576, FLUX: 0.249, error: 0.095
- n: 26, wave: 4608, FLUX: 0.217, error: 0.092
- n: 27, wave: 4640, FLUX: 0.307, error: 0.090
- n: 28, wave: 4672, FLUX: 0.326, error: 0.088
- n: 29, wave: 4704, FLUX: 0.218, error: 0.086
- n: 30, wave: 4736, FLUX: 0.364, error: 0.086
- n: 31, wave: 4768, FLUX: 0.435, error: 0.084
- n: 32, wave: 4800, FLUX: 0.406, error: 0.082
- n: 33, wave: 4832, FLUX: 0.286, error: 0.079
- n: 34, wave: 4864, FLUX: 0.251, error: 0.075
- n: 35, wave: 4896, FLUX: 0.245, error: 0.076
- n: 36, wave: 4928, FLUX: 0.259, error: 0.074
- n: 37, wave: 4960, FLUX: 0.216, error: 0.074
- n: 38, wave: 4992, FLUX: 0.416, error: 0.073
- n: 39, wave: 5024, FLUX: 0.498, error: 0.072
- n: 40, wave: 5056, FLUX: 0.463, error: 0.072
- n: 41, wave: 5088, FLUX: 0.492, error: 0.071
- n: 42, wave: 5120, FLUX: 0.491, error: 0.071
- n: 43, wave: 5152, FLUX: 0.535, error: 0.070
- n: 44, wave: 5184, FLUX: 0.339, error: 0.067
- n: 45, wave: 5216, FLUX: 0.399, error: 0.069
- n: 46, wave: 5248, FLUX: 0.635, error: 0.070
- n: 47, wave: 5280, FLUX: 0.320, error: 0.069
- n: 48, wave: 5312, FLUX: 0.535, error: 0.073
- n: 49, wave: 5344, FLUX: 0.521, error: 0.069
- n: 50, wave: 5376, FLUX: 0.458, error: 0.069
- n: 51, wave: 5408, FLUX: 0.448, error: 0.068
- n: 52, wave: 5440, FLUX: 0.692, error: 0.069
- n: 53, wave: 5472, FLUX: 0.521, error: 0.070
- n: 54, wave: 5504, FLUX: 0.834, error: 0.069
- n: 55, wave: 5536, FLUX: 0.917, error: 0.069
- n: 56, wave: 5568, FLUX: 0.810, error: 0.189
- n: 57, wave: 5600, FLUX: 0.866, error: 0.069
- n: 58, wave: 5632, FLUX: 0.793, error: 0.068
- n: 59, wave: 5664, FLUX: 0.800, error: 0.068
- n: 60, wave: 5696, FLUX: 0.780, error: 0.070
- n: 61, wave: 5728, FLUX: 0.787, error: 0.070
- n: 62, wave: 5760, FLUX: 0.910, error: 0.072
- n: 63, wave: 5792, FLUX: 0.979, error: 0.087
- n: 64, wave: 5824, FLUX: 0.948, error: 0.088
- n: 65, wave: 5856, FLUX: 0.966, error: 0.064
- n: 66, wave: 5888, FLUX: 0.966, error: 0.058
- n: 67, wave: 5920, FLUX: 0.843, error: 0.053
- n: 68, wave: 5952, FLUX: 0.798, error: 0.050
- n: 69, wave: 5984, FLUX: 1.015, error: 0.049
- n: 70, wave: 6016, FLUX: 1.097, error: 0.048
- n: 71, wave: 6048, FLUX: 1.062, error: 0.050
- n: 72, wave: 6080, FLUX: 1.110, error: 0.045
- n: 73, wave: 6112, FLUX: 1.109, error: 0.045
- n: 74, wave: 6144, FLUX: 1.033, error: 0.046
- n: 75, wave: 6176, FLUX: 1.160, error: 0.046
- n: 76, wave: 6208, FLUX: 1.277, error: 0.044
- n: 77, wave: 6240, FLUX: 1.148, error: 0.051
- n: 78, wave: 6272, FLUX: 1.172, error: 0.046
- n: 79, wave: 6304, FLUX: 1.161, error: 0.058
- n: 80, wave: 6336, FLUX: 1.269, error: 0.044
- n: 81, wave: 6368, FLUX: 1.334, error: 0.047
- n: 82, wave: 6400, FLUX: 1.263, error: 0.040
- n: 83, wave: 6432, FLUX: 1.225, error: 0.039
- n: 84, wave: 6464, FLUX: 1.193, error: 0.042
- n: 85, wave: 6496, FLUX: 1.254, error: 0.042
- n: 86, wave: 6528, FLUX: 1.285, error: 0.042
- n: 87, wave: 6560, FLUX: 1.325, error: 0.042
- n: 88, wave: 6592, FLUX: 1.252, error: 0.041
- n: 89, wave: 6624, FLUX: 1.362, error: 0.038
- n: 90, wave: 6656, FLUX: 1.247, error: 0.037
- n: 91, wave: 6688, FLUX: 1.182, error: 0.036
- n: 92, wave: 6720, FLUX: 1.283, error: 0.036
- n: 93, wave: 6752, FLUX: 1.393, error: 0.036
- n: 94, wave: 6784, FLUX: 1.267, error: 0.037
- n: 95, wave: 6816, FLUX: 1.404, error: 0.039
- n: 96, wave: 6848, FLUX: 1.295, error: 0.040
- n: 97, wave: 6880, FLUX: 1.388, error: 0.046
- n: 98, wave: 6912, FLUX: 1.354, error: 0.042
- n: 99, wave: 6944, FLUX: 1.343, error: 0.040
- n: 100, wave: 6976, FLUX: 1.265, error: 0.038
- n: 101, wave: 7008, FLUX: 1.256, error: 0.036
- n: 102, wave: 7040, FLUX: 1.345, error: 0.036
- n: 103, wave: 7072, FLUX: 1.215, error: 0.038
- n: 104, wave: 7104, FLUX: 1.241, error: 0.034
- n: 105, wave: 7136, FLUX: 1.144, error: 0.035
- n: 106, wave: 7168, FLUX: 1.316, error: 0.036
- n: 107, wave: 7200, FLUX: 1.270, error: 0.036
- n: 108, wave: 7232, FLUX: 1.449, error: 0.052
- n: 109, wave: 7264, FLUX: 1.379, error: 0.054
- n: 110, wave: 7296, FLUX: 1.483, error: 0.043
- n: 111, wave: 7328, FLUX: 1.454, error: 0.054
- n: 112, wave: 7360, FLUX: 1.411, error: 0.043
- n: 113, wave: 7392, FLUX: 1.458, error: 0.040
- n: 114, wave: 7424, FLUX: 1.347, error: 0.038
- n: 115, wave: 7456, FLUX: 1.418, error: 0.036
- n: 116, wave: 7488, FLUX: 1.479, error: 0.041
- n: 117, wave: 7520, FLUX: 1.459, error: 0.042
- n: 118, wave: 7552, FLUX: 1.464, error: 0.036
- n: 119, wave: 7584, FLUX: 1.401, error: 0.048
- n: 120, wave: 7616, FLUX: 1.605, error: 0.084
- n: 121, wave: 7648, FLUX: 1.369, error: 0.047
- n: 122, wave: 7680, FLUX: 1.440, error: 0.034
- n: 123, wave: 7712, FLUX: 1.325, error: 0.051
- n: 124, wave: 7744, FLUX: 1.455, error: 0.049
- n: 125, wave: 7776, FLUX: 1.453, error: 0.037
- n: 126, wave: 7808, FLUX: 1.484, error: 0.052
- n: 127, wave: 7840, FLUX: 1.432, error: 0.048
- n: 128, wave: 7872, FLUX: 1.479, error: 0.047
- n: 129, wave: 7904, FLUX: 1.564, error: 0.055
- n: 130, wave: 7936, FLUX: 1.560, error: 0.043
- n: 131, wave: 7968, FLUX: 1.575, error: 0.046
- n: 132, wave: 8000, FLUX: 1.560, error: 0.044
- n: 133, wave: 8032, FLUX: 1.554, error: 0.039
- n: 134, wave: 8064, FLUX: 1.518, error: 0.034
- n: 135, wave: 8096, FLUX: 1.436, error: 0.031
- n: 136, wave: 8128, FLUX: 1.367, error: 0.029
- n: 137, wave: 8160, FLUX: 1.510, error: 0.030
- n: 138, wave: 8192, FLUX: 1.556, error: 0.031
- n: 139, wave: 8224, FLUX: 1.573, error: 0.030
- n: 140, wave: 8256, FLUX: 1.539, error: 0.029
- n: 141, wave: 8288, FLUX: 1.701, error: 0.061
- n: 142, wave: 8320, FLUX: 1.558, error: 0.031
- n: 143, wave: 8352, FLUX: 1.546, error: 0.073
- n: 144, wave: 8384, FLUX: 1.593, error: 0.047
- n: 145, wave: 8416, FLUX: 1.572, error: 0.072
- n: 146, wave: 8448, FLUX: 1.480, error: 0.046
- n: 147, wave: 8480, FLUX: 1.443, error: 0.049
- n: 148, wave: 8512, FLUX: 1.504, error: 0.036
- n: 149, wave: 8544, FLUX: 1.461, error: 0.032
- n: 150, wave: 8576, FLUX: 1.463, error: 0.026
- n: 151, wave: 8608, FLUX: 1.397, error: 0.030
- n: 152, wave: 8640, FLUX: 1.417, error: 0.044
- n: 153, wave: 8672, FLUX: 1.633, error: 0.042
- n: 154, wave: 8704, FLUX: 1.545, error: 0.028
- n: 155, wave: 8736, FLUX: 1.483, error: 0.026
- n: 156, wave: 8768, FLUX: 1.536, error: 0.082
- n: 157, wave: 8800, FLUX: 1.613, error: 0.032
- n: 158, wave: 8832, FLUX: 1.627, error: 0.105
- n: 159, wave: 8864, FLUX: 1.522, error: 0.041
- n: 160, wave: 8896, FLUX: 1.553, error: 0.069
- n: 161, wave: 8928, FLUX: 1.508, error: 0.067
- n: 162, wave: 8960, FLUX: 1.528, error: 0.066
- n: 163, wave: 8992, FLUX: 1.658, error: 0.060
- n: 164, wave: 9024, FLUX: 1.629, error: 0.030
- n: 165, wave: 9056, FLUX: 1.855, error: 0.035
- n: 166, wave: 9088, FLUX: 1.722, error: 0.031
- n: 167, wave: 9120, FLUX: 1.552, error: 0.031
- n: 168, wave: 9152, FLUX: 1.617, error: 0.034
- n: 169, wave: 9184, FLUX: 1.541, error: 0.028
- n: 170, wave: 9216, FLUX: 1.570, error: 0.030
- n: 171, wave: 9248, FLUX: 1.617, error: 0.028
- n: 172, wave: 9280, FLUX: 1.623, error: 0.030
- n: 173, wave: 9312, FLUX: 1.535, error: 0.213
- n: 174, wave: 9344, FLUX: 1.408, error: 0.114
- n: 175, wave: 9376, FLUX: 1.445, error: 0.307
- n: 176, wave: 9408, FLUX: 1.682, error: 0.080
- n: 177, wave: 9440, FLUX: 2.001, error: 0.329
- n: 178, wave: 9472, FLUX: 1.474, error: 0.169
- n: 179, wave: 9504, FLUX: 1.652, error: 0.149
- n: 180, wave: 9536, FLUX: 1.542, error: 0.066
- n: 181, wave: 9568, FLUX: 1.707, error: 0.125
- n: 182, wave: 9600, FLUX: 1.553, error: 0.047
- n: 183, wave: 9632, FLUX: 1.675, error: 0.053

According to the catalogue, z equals 0.38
